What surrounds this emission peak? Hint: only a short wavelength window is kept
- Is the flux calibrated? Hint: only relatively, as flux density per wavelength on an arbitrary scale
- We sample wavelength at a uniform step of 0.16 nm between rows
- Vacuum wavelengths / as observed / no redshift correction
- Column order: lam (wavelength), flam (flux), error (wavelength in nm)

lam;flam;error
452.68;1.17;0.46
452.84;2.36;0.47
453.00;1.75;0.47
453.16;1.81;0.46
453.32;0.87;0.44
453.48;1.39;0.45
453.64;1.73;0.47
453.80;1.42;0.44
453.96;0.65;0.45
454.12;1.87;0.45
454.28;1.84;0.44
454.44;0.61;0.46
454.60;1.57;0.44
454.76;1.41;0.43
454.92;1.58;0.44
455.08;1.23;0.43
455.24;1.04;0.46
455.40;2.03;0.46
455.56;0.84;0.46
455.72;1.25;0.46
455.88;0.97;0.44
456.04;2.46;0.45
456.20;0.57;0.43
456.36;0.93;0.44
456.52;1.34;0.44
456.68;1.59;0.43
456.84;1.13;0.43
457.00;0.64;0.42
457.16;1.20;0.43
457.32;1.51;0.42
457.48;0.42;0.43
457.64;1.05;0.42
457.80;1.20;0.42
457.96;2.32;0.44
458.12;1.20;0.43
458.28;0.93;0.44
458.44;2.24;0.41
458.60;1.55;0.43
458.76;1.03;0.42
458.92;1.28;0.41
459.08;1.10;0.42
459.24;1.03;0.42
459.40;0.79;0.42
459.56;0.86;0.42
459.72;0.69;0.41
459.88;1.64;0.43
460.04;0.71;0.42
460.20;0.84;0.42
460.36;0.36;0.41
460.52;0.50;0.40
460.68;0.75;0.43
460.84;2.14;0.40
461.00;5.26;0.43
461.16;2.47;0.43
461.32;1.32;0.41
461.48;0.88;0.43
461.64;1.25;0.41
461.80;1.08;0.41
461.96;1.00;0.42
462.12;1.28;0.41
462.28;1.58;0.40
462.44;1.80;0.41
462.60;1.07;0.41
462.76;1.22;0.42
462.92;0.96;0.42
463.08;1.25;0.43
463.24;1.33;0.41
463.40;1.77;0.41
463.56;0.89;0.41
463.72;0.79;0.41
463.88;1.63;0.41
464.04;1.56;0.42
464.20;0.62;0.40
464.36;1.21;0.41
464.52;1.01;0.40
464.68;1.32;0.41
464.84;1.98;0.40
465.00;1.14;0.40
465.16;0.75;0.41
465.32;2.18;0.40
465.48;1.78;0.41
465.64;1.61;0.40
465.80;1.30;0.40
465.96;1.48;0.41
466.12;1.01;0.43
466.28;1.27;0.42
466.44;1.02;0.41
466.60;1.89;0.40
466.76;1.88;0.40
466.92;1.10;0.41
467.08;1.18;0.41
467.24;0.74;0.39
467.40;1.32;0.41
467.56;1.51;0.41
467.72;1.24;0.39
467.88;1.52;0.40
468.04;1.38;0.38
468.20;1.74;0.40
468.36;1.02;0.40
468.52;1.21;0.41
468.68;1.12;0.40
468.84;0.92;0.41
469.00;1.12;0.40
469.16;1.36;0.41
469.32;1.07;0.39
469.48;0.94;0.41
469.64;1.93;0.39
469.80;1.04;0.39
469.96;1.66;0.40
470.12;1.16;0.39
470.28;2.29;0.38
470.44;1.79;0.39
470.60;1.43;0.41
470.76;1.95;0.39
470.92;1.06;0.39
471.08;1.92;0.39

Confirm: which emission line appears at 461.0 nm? Hgamma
